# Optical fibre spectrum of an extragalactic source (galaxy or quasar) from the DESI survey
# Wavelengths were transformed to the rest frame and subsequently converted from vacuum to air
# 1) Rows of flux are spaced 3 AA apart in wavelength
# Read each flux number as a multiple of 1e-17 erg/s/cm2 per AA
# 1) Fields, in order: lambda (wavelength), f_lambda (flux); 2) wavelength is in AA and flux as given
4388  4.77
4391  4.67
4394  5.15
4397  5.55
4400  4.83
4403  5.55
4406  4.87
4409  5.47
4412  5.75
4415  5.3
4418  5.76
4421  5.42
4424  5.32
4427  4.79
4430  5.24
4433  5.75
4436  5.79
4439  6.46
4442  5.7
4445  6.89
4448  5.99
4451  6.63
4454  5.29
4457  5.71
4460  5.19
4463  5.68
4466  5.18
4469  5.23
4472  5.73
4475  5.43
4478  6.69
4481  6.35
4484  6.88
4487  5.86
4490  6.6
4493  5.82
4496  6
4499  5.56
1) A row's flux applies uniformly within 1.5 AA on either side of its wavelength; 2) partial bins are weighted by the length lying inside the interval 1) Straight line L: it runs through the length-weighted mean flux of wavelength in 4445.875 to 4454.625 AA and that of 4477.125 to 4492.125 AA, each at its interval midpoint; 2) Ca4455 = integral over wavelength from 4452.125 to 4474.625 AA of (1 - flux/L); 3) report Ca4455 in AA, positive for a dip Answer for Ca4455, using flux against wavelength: 2.82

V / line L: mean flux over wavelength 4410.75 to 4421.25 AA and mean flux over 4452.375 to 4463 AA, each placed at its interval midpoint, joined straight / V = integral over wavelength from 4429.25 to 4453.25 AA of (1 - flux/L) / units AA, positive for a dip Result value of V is -2.4 AA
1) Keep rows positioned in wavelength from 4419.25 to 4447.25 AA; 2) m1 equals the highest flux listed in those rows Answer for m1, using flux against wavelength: 6.89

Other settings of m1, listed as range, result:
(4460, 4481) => 6.69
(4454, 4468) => 5.71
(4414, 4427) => 5.76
